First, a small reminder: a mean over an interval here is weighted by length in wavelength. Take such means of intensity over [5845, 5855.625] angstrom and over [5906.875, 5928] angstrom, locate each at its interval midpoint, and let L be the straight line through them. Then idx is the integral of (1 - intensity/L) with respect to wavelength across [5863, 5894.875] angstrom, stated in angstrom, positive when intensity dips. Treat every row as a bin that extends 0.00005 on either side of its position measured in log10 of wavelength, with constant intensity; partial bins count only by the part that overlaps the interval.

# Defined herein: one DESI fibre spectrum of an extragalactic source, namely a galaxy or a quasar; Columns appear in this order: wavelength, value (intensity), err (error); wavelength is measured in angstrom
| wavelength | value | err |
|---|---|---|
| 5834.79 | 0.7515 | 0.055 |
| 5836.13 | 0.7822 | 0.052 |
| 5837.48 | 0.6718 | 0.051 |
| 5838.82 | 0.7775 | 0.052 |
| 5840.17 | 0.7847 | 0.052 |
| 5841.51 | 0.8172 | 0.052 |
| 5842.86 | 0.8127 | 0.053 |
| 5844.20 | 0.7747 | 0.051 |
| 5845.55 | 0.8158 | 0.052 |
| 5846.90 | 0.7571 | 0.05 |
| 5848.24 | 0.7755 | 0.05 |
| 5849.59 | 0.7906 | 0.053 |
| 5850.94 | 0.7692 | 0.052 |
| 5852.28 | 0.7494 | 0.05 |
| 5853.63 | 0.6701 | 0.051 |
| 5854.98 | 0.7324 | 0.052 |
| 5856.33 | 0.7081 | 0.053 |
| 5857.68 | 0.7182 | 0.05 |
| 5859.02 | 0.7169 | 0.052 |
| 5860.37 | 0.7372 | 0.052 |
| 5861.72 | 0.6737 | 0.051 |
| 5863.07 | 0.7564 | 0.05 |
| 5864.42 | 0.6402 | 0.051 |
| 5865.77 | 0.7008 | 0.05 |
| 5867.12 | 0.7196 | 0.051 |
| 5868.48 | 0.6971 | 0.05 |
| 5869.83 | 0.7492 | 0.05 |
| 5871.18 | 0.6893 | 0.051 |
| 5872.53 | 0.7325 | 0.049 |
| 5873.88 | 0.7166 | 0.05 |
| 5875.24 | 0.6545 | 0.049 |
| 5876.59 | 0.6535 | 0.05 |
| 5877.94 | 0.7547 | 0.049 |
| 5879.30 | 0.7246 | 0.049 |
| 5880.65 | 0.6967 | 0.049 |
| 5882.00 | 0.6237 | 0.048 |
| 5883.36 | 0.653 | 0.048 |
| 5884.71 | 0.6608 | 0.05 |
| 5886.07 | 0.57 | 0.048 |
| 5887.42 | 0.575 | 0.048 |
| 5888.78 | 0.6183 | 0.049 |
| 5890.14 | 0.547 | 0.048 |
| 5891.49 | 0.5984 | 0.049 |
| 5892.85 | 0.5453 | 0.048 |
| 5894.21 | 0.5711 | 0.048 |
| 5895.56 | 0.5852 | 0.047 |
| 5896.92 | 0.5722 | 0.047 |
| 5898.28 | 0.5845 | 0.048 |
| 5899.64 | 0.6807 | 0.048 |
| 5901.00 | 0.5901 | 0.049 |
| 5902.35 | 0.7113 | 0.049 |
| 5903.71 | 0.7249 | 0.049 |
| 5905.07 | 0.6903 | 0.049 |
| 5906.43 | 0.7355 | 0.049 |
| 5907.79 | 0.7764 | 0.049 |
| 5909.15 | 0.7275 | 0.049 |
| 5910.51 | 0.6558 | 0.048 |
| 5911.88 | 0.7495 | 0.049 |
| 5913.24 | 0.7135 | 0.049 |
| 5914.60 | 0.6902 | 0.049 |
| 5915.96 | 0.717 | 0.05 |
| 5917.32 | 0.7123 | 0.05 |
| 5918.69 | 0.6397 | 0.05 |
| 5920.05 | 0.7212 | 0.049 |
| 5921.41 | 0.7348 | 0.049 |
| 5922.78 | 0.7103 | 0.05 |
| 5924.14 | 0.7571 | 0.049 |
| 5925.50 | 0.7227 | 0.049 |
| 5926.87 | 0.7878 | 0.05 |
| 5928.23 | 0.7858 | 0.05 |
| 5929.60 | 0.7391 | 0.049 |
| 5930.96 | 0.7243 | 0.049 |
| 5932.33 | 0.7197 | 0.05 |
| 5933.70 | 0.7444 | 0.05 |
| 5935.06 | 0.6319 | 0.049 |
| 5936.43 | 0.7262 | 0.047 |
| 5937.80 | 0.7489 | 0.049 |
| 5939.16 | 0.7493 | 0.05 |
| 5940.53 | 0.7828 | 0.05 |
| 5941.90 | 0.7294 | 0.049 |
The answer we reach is 3.6 angstrom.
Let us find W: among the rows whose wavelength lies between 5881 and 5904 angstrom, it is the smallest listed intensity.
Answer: 0.5453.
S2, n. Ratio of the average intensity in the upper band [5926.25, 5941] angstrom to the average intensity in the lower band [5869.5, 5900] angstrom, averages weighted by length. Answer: 1.16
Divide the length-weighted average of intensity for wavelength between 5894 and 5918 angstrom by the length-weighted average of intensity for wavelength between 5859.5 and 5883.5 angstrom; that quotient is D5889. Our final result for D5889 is 1.0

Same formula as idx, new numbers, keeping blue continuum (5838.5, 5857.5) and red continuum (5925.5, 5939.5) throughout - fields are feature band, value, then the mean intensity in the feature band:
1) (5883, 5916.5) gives 4.3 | 0.65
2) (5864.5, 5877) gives 0.9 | 0.699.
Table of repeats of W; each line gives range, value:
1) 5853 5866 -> 0.6402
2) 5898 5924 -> 0.5845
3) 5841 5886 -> 0.6237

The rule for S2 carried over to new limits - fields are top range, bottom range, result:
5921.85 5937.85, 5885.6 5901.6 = 1.25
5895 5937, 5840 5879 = 0.96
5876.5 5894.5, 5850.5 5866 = 0.88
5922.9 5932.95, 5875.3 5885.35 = 1.10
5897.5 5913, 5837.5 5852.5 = 0.89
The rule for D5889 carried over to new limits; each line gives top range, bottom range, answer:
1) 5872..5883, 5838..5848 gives 0.88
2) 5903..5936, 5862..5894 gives 1.09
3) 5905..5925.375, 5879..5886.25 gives 1.09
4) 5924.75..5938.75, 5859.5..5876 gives 1.04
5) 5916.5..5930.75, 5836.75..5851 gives 0.94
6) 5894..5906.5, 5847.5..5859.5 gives 0.87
